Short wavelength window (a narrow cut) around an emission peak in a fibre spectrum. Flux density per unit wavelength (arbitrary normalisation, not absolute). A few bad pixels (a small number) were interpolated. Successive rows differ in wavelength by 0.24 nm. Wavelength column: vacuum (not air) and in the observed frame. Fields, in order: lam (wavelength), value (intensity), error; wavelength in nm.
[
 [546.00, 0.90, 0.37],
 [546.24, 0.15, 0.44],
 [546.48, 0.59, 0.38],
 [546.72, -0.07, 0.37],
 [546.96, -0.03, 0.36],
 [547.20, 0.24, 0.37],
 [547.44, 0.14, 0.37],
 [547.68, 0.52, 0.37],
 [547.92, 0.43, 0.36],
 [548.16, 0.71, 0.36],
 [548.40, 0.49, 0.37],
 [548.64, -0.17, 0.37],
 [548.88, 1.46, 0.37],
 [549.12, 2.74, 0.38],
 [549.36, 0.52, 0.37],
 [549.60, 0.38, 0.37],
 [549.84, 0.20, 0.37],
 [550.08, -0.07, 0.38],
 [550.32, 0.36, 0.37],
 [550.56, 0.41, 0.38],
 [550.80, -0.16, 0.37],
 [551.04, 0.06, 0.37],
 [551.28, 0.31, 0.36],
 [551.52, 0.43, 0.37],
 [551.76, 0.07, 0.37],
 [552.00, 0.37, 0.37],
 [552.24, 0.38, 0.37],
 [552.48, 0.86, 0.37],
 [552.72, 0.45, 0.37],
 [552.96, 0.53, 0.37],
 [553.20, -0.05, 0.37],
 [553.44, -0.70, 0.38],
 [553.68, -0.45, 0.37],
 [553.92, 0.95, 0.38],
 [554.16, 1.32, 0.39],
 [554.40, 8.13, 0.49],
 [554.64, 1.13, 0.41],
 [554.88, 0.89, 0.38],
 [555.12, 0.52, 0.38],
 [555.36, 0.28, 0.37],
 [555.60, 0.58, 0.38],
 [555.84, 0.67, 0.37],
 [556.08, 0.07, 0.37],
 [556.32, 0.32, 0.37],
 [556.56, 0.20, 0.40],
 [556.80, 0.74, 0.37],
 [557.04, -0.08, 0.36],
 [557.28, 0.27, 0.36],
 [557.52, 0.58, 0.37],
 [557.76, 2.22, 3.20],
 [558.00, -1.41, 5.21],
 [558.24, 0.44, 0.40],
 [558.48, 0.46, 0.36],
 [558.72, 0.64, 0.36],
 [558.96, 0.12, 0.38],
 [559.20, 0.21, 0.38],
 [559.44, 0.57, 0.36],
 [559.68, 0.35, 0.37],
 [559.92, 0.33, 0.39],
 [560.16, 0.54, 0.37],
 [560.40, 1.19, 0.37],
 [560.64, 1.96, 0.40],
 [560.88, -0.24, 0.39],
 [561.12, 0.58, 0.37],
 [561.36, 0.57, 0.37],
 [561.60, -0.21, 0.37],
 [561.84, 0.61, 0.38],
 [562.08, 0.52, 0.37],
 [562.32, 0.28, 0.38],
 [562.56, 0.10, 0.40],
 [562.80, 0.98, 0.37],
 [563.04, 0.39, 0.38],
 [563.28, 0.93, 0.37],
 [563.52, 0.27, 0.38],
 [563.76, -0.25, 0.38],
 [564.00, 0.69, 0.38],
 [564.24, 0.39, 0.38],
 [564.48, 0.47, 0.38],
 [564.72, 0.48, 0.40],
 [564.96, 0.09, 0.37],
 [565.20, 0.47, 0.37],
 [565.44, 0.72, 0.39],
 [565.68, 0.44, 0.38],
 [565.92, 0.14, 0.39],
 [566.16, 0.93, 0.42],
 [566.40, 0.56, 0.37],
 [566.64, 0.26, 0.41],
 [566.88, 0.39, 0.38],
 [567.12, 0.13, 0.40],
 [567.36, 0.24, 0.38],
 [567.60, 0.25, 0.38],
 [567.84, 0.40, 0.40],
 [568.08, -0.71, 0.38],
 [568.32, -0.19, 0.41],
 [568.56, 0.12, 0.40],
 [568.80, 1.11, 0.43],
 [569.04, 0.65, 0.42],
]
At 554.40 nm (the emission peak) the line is [O III] 5007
